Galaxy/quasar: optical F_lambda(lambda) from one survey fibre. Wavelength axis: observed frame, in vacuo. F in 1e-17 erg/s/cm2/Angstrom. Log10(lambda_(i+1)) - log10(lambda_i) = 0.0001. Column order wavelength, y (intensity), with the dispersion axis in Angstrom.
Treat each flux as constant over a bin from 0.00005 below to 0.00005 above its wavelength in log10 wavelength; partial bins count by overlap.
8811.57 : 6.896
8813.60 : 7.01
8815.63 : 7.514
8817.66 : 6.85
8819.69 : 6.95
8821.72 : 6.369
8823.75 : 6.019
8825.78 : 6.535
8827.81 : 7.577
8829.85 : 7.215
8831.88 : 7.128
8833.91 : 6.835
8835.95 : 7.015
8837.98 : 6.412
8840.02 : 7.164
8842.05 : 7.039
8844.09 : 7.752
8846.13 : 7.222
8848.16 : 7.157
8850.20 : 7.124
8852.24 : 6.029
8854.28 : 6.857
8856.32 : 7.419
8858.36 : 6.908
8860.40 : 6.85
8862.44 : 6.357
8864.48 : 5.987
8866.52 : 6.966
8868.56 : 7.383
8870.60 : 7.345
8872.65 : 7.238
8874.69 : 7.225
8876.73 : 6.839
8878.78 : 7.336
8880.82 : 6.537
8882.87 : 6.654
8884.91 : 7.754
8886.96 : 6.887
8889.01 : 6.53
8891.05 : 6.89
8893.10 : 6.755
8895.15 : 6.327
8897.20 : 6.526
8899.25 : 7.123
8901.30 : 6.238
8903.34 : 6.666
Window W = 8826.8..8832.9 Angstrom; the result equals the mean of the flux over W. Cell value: 7.31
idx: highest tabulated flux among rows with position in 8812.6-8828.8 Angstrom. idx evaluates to 7.577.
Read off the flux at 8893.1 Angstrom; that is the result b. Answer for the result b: 6.755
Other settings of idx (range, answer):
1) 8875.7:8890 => 7.754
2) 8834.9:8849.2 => 7.752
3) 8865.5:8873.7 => 7.383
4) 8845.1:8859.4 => 7.419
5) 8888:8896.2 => 6.89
